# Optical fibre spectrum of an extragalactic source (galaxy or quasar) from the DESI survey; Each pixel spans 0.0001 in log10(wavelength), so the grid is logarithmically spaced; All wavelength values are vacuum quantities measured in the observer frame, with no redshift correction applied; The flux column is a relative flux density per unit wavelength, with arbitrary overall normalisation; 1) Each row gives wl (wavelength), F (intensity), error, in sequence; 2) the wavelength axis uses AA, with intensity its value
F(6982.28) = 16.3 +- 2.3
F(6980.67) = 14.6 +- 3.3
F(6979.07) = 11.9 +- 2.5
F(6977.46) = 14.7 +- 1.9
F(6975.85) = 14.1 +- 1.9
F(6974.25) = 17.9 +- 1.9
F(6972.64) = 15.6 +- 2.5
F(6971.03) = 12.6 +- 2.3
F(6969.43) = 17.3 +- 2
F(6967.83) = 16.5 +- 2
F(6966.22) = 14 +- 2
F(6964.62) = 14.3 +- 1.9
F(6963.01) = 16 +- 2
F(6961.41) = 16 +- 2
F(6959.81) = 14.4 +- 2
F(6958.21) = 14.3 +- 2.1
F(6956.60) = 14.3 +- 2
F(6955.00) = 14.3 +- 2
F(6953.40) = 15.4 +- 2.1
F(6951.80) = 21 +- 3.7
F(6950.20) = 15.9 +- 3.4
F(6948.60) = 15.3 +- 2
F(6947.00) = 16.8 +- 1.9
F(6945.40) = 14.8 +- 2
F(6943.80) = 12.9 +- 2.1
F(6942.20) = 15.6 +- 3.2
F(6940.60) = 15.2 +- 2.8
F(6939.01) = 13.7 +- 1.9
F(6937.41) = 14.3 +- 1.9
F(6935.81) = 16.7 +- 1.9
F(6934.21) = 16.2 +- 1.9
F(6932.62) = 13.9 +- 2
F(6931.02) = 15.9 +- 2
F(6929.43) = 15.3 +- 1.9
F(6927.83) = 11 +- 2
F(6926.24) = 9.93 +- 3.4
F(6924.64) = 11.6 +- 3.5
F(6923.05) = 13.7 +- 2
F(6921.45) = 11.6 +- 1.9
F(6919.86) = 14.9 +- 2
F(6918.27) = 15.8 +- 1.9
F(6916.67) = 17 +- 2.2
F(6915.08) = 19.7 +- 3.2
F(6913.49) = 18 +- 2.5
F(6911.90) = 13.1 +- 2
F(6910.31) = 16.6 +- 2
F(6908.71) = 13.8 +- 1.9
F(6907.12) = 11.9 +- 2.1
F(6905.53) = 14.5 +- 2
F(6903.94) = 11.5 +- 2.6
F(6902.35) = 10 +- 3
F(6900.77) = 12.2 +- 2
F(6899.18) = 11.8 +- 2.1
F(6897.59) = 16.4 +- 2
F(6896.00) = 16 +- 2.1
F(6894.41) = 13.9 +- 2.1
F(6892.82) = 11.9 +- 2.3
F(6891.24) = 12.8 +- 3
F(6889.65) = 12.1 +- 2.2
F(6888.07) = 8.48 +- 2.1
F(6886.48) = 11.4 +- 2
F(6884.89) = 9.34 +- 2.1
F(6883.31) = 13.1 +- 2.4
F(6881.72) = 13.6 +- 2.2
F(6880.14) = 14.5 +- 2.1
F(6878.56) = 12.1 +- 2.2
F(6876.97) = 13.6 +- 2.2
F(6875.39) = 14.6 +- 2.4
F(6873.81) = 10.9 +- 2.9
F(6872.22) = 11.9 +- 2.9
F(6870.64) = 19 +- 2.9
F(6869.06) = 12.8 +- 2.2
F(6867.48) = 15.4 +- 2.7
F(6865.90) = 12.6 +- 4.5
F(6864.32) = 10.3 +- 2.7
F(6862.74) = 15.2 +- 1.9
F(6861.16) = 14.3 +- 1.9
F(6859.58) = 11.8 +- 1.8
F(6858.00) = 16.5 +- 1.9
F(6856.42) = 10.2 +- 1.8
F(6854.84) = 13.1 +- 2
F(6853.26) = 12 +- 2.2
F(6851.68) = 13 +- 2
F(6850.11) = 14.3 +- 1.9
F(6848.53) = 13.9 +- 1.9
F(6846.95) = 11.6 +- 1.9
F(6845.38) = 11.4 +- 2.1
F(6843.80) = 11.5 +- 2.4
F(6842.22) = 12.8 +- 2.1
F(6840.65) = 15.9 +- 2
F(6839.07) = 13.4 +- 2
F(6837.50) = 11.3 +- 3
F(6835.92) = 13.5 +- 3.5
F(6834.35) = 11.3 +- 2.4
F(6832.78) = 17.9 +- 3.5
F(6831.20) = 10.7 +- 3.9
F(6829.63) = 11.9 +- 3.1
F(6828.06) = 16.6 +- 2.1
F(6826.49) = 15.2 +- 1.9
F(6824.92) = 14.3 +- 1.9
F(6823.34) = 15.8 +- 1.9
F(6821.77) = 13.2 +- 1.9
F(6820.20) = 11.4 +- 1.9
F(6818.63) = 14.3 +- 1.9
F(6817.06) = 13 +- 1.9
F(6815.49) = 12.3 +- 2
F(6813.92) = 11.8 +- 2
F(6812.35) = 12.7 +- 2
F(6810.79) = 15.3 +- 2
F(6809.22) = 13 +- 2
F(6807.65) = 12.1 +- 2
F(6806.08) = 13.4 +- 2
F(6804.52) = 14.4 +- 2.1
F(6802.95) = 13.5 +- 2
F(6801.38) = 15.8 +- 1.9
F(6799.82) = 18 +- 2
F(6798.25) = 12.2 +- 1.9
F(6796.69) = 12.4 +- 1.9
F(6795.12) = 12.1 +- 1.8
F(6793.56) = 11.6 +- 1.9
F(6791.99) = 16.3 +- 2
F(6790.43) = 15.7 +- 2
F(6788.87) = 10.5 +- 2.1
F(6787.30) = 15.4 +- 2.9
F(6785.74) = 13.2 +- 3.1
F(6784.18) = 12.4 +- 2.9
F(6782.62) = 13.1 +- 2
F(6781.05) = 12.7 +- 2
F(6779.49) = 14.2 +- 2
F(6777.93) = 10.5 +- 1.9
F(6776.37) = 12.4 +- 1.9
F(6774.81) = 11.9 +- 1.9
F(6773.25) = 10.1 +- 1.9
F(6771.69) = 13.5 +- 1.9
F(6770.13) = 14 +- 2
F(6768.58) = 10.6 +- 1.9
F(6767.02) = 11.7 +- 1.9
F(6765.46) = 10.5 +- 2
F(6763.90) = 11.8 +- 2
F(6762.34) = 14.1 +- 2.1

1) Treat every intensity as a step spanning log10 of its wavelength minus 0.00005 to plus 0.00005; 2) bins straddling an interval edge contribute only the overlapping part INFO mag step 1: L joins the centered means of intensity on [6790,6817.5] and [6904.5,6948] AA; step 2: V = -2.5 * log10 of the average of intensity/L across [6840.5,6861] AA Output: 0.09 mag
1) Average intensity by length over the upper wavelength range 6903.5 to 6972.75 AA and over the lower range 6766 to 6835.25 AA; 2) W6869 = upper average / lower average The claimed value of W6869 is 1.1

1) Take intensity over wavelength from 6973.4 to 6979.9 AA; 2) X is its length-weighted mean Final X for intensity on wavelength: 14.7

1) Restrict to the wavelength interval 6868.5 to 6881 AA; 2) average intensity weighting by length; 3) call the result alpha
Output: 13.7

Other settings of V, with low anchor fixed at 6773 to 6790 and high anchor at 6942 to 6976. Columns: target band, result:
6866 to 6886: 0.06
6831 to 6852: 0.03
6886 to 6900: 0.13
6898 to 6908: 0.19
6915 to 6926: 0.04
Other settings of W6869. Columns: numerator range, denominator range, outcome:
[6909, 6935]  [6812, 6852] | 1.10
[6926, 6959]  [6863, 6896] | 1.17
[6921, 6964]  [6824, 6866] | 1.11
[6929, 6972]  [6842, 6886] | 1.17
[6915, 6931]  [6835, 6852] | 1.07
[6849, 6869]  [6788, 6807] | 0.96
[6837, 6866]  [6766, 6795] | 1.01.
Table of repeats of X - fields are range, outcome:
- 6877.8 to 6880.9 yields 13.3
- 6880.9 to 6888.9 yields 11.2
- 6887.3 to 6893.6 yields 11.3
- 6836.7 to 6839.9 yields 12.4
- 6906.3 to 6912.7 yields 13.8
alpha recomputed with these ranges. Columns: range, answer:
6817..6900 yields 13.2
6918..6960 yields 14.6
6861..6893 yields 12.8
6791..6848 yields 13.5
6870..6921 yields 13.6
